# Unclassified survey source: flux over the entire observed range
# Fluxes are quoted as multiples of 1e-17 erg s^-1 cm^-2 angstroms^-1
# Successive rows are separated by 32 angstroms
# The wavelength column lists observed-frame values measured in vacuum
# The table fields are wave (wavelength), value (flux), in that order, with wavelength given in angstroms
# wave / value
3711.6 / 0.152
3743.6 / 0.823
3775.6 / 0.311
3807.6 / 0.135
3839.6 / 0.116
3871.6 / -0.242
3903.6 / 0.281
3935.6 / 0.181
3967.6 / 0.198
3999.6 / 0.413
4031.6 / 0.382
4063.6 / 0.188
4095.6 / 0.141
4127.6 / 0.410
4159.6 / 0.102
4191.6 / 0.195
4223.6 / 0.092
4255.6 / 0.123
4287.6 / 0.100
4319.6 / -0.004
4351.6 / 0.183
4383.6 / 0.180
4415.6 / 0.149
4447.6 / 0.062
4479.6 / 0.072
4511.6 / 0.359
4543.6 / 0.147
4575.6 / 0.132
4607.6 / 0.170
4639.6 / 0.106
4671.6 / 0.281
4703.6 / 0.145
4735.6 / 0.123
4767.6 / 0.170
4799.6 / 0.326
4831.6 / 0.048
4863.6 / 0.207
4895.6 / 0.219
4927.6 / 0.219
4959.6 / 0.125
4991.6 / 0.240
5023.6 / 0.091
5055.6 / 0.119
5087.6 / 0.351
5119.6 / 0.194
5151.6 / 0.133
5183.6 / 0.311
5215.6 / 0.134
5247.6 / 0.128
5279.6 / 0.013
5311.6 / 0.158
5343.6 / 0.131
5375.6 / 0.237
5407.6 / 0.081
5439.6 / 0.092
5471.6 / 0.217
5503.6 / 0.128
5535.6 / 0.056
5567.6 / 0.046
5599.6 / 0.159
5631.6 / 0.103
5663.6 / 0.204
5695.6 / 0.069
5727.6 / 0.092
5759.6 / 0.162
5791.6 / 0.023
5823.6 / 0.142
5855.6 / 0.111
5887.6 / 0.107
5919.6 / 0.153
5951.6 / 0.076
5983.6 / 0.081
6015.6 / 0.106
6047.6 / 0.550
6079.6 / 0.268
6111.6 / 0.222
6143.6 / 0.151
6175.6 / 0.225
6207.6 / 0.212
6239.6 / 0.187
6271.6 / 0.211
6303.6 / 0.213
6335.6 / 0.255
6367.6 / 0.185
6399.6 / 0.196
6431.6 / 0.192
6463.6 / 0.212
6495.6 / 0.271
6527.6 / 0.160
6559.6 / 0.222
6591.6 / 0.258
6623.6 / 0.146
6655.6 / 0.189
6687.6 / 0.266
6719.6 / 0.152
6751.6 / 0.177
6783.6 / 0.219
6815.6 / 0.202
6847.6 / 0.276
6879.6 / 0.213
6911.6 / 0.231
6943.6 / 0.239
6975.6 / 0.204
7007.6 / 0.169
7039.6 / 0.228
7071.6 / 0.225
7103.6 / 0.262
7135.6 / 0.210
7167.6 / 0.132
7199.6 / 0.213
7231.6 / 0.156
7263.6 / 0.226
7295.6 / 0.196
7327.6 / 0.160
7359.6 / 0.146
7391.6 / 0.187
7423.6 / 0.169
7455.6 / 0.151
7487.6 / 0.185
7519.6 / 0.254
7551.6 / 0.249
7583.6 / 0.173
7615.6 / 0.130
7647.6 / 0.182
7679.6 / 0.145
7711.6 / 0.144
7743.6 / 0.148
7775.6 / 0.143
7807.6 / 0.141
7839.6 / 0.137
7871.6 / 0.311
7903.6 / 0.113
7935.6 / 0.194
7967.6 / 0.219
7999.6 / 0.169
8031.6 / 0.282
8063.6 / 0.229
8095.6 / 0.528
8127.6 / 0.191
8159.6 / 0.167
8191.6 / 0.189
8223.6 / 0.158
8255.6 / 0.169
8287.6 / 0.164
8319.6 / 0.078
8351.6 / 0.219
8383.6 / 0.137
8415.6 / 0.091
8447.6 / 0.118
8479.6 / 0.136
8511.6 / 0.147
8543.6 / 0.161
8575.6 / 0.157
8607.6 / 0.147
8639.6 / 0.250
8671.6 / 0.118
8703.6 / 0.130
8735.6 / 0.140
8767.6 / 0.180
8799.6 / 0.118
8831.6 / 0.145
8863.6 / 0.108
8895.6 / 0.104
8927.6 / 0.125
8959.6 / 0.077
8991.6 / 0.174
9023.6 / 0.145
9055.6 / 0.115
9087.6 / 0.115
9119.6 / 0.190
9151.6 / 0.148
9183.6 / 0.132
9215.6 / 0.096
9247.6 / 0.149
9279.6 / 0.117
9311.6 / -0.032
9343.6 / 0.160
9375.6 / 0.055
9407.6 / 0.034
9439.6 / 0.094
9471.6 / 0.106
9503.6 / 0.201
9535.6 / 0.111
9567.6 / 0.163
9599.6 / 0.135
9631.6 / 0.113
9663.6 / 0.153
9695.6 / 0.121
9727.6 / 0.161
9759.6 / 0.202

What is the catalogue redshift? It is 0.619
